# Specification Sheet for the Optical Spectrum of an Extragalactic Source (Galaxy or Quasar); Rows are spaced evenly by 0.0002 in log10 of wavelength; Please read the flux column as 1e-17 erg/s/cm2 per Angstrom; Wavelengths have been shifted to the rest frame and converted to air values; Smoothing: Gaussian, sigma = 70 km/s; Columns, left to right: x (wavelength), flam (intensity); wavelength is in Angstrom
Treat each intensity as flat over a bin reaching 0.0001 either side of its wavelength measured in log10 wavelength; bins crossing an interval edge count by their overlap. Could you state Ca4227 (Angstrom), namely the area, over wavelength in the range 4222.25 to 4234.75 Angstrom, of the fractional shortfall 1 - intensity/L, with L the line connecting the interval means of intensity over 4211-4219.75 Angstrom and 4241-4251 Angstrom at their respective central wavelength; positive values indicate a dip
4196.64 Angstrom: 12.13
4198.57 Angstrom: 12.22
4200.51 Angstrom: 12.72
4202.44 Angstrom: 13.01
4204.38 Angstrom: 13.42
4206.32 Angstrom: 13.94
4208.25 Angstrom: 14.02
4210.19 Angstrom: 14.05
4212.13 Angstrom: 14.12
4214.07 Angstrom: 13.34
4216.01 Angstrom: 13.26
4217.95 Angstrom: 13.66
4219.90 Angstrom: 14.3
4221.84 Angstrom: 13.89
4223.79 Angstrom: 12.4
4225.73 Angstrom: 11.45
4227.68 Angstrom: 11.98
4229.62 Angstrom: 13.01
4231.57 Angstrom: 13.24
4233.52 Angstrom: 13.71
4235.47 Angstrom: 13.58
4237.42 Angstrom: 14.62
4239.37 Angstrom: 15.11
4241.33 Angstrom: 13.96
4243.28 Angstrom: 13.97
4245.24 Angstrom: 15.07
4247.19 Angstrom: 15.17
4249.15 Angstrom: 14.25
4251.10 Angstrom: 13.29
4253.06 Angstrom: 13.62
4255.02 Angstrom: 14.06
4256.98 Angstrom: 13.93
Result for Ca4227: 1.1 Angstrom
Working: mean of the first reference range 13.7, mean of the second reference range 14.4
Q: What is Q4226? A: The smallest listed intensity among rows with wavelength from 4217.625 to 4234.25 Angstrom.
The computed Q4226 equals 11.45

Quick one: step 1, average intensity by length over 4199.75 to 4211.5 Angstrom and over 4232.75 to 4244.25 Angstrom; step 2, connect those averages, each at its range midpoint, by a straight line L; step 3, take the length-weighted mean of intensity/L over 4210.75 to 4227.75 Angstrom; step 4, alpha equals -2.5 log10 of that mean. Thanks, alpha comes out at 0.05 mag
